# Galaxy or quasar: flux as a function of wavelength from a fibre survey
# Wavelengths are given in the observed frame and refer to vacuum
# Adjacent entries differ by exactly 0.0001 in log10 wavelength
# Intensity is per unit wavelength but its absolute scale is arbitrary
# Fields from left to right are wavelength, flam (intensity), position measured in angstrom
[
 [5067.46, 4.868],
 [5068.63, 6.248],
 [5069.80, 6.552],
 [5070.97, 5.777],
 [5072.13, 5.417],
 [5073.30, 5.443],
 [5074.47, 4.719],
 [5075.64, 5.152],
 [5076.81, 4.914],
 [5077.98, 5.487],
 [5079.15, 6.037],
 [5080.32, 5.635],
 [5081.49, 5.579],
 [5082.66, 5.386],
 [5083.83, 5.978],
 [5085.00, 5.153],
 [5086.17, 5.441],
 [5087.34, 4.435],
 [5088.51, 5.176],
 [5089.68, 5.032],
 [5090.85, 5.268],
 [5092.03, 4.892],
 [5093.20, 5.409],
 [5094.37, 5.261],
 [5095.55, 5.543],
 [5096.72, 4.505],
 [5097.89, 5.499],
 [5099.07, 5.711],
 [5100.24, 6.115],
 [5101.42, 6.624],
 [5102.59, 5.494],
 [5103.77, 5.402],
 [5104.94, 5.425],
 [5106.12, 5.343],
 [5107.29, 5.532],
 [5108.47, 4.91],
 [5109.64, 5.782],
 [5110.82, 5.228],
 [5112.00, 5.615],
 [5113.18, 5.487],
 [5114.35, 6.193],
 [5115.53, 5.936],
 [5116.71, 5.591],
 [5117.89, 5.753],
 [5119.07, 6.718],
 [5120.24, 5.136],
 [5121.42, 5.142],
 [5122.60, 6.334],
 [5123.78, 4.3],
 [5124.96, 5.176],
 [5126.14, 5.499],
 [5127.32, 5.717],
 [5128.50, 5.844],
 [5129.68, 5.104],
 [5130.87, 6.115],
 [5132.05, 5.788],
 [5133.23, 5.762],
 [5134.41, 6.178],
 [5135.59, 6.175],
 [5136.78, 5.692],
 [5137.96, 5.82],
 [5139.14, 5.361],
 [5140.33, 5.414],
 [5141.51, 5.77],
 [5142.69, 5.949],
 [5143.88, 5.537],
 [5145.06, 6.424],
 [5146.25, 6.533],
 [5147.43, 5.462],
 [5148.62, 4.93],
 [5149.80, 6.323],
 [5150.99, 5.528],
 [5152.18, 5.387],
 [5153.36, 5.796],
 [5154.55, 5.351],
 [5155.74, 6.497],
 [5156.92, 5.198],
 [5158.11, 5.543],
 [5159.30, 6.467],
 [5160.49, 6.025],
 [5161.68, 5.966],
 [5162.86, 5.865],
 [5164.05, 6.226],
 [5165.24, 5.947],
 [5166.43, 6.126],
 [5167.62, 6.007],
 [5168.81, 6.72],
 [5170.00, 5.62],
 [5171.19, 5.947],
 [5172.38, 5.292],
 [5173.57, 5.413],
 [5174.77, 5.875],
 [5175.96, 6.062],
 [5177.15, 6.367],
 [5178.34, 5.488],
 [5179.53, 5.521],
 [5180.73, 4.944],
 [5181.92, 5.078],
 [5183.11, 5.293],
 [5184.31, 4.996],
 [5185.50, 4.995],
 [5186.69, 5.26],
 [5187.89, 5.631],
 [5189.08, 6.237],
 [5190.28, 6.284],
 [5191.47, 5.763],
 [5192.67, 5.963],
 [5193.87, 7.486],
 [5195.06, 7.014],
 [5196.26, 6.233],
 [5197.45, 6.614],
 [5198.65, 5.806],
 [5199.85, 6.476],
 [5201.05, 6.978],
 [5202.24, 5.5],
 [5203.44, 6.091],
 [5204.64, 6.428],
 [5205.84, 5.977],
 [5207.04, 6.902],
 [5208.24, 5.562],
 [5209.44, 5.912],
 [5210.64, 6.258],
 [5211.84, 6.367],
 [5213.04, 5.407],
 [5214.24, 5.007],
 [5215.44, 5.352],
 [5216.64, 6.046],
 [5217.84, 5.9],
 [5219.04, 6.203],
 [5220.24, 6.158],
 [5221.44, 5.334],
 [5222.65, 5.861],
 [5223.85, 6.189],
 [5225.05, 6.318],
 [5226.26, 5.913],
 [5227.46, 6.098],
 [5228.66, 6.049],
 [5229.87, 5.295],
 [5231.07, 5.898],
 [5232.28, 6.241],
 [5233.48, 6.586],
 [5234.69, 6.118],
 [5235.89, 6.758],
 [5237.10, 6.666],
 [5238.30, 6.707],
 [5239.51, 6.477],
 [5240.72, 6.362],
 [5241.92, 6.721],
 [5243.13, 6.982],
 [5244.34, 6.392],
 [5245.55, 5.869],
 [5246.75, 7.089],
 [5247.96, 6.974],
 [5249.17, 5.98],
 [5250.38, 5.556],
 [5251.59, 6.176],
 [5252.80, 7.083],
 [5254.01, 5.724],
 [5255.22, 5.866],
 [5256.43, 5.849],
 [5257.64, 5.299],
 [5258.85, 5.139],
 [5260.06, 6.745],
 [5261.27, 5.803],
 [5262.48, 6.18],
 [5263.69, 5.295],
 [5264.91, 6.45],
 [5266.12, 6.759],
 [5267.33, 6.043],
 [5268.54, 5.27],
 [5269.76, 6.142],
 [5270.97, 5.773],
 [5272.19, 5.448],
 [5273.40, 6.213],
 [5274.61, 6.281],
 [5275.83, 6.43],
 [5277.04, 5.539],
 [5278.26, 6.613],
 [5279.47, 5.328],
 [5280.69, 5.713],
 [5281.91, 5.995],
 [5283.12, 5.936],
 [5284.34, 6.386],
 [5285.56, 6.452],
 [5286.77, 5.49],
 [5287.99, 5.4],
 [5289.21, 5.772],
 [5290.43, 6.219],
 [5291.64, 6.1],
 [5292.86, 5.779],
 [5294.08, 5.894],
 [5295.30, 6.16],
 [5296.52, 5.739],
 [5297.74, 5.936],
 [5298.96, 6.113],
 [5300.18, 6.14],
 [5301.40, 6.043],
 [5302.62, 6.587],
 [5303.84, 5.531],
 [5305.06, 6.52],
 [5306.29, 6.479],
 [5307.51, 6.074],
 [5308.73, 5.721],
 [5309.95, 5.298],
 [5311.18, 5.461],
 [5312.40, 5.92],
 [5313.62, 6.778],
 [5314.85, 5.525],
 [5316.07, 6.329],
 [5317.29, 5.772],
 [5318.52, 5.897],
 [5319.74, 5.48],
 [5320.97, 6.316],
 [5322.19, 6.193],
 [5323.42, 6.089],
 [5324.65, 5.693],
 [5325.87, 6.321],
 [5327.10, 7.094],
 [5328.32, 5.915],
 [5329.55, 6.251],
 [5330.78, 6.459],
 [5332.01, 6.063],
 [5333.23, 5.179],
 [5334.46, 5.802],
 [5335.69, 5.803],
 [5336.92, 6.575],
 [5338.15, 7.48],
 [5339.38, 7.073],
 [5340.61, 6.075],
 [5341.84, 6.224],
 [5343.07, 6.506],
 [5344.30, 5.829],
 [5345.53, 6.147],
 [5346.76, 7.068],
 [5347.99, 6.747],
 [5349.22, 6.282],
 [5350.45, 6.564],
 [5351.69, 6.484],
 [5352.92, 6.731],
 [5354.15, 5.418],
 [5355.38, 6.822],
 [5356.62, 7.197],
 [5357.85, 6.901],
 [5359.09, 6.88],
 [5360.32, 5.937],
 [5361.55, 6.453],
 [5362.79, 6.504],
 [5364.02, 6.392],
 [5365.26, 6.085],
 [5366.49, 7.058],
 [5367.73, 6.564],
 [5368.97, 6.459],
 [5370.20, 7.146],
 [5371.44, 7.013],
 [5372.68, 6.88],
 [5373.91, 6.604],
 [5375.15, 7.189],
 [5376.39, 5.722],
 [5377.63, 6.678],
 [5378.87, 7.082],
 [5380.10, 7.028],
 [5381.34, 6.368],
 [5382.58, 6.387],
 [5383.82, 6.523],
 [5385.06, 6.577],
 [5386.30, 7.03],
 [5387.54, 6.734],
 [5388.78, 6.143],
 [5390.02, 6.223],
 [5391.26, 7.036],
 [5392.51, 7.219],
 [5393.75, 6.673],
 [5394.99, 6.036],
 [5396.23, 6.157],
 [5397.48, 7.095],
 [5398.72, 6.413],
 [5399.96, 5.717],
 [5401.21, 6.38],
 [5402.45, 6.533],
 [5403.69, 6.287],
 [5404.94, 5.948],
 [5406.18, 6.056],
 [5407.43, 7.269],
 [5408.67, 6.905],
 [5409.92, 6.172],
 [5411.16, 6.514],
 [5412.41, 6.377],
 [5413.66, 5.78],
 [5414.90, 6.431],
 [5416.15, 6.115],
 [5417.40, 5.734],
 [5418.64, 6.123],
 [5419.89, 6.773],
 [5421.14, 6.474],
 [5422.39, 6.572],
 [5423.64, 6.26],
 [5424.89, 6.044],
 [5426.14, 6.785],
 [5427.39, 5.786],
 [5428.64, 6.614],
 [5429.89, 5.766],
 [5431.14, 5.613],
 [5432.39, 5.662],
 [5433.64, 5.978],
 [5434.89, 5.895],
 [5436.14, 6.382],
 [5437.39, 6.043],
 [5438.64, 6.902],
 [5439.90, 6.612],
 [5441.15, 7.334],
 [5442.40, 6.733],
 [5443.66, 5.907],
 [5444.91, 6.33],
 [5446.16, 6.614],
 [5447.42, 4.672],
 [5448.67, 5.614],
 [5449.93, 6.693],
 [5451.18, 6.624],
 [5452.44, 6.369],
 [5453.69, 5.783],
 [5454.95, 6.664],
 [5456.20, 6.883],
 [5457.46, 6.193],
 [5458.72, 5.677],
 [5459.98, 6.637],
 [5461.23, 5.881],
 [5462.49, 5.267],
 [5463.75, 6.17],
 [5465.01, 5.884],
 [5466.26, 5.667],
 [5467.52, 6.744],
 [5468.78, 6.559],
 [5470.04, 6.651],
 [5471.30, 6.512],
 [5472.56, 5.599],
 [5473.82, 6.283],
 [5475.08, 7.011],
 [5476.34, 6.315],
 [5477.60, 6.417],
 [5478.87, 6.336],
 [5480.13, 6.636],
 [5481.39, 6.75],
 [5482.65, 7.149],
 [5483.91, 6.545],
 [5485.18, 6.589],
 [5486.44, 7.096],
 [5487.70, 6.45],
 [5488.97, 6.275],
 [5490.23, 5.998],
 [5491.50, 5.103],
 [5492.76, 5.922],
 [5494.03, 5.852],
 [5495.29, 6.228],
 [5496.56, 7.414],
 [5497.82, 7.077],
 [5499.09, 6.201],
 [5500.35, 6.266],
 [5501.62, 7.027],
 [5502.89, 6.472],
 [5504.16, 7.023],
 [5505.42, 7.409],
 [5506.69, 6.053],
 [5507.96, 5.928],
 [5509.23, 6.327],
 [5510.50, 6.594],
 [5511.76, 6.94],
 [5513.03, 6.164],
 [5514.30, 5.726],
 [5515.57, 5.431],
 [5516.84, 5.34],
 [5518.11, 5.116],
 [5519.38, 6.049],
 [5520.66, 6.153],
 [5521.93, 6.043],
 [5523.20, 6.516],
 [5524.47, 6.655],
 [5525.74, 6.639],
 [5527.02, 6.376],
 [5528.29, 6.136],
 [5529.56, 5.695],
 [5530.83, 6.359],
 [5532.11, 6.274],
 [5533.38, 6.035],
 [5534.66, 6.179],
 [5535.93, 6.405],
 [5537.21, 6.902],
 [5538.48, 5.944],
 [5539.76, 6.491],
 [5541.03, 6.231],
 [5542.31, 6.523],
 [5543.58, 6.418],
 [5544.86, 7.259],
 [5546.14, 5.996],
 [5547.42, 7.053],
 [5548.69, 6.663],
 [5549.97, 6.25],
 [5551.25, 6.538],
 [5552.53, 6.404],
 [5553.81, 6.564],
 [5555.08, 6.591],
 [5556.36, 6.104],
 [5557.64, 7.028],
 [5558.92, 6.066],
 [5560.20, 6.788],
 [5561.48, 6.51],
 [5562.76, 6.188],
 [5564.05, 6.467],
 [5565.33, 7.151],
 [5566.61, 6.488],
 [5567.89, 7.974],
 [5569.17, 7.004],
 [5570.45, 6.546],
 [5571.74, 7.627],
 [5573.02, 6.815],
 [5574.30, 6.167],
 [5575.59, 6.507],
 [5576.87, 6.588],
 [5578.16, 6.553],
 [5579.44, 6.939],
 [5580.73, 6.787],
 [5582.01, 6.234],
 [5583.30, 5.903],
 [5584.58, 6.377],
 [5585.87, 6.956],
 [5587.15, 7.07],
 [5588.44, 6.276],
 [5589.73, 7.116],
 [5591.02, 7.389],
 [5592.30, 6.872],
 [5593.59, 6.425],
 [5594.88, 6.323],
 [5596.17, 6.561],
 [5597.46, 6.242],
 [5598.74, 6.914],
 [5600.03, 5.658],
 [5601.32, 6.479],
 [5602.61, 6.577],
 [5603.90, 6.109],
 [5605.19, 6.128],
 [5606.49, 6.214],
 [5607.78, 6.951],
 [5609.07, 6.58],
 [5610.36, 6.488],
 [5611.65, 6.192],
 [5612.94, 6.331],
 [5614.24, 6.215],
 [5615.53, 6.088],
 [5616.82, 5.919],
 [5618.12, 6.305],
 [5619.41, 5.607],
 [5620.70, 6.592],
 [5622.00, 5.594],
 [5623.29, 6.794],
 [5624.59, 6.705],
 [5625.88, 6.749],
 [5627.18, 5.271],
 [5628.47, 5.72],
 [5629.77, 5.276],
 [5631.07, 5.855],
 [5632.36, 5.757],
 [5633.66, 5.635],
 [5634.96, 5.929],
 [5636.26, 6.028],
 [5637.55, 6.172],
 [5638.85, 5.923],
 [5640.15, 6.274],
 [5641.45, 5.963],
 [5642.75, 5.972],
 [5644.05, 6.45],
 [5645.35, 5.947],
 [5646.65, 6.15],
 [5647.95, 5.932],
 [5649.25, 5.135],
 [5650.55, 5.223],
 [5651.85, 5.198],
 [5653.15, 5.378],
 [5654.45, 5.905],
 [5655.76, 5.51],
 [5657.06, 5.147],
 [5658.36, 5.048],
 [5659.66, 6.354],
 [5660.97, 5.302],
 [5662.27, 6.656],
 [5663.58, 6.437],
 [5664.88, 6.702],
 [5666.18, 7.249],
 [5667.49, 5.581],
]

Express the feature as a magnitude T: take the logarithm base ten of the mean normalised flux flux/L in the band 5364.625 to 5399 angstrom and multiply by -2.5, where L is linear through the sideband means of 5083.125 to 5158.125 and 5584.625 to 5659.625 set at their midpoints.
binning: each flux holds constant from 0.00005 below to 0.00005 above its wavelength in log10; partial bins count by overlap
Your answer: -0.14 mag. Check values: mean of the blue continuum 5.58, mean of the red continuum 6.13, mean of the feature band 6.65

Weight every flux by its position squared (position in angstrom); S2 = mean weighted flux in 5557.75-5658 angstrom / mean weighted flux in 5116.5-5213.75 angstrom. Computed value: 1.27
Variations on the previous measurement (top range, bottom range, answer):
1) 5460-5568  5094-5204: 1.27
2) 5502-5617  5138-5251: 1.24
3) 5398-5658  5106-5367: 1.17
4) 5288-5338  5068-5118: 1.20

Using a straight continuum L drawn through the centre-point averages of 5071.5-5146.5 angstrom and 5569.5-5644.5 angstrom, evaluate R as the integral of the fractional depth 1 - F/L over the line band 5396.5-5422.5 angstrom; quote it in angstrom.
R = -1.4 angstrom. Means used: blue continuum 5.54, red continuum 6.34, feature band 6.36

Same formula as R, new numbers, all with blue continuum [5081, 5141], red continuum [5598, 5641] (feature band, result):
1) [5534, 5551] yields -1.20 angstrom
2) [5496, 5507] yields -1.43 angstrom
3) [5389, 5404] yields -1.52 angstrom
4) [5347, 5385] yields -4.98 angstrom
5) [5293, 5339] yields -2.33 angstrom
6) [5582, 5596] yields -1.22 angstrom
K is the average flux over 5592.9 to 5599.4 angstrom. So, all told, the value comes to 6.5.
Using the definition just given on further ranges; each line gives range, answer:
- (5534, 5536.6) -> 6.28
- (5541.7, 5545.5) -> 6.74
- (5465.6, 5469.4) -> 6.33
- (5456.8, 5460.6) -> 6.16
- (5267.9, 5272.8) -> 5.66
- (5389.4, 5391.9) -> 6.61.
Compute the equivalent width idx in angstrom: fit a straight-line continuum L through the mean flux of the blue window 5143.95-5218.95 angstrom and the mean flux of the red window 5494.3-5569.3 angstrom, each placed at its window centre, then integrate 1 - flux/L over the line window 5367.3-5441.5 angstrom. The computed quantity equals -2.4 angstrom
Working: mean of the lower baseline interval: 5.9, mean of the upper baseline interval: 6.43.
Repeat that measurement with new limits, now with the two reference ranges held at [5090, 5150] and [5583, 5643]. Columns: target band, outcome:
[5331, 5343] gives -0.75 angstrom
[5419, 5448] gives -1.06 angstrom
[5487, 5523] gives -0.67 angstrom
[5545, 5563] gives -0.93 angstrom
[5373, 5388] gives -1.77 angstrom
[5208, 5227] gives -0.41 angstrom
